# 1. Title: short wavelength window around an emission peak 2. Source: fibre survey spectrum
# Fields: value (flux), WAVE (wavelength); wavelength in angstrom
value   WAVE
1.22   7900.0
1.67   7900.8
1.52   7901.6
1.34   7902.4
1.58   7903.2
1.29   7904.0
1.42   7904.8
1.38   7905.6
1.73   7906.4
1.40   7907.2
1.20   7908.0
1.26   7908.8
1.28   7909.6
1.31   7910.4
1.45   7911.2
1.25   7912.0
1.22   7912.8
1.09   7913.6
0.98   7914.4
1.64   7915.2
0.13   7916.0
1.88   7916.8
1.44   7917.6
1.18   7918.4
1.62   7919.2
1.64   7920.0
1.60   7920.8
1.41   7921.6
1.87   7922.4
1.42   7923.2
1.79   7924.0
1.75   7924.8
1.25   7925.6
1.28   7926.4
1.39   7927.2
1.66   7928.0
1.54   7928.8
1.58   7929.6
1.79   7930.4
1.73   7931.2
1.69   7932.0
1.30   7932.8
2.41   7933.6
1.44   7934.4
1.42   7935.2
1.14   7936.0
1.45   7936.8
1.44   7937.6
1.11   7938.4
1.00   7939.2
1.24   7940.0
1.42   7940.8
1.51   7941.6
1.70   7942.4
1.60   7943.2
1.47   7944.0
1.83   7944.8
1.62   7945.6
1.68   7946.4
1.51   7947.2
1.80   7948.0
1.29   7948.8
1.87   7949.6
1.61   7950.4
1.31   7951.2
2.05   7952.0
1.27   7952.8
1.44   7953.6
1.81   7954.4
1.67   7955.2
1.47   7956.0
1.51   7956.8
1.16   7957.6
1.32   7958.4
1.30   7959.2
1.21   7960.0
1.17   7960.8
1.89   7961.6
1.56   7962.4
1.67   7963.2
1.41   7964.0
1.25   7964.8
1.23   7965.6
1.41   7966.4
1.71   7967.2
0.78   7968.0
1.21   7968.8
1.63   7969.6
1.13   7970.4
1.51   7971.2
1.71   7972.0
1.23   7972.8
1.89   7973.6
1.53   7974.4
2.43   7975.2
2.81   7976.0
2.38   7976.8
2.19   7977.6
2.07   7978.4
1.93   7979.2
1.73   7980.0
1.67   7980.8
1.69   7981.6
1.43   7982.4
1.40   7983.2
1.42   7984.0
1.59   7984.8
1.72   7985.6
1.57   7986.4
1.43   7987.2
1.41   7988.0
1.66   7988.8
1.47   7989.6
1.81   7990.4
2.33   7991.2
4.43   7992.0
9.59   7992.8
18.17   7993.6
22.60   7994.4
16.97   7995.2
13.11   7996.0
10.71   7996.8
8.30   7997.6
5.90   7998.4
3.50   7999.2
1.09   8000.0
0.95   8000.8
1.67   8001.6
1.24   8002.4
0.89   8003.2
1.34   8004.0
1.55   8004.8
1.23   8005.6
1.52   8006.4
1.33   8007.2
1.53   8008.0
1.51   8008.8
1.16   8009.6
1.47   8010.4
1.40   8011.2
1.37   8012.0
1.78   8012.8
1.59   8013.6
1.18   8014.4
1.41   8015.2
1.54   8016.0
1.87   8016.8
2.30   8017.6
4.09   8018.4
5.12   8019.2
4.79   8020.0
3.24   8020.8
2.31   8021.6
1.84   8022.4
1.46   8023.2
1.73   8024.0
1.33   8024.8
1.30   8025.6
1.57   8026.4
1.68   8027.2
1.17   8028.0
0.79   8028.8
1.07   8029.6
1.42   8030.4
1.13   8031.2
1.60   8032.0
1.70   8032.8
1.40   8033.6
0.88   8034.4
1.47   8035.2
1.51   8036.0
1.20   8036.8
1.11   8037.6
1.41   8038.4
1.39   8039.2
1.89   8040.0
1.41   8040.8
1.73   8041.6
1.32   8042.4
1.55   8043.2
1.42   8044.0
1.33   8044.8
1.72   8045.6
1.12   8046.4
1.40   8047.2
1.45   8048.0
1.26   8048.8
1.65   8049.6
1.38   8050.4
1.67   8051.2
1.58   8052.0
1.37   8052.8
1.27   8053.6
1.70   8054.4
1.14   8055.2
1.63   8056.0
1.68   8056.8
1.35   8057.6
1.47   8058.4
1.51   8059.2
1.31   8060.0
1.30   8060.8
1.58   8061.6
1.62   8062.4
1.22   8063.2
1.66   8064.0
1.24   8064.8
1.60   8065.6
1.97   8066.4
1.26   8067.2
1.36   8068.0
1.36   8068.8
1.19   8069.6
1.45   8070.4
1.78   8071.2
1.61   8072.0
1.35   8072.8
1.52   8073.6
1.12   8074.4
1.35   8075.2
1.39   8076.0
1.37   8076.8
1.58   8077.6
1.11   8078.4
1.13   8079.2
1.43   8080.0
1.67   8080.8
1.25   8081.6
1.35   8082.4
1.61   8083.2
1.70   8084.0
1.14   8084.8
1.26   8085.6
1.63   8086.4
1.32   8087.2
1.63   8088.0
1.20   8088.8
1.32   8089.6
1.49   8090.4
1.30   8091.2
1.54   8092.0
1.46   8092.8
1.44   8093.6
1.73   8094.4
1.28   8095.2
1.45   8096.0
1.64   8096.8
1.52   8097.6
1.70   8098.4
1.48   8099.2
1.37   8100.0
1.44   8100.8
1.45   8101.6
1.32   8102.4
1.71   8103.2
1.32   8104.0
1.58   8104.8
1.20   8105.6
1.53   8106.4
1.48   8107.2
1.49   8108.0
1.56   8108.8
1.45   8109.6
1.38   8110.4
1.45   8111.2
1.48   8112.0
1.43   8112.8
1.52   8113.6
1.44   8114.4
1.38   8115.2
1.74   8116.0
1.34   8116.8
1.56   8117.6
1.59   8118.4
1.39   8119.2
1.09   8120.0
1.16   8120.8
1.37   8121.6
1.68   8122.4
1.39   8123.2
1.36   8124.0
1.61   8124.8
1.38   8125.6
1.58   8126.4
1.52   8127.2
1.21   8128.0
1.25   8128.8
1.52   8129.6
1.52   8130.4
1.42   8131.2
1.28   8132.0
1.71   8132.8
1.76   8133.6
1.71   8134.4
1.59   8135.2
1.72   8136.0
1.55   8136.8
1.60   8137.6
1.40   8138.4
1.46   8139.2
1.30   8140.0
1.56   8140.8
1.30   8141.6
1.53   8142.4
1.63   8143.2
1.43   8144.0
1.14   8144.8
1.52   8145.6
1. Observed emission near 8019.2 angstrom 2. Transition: [N II] 6583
